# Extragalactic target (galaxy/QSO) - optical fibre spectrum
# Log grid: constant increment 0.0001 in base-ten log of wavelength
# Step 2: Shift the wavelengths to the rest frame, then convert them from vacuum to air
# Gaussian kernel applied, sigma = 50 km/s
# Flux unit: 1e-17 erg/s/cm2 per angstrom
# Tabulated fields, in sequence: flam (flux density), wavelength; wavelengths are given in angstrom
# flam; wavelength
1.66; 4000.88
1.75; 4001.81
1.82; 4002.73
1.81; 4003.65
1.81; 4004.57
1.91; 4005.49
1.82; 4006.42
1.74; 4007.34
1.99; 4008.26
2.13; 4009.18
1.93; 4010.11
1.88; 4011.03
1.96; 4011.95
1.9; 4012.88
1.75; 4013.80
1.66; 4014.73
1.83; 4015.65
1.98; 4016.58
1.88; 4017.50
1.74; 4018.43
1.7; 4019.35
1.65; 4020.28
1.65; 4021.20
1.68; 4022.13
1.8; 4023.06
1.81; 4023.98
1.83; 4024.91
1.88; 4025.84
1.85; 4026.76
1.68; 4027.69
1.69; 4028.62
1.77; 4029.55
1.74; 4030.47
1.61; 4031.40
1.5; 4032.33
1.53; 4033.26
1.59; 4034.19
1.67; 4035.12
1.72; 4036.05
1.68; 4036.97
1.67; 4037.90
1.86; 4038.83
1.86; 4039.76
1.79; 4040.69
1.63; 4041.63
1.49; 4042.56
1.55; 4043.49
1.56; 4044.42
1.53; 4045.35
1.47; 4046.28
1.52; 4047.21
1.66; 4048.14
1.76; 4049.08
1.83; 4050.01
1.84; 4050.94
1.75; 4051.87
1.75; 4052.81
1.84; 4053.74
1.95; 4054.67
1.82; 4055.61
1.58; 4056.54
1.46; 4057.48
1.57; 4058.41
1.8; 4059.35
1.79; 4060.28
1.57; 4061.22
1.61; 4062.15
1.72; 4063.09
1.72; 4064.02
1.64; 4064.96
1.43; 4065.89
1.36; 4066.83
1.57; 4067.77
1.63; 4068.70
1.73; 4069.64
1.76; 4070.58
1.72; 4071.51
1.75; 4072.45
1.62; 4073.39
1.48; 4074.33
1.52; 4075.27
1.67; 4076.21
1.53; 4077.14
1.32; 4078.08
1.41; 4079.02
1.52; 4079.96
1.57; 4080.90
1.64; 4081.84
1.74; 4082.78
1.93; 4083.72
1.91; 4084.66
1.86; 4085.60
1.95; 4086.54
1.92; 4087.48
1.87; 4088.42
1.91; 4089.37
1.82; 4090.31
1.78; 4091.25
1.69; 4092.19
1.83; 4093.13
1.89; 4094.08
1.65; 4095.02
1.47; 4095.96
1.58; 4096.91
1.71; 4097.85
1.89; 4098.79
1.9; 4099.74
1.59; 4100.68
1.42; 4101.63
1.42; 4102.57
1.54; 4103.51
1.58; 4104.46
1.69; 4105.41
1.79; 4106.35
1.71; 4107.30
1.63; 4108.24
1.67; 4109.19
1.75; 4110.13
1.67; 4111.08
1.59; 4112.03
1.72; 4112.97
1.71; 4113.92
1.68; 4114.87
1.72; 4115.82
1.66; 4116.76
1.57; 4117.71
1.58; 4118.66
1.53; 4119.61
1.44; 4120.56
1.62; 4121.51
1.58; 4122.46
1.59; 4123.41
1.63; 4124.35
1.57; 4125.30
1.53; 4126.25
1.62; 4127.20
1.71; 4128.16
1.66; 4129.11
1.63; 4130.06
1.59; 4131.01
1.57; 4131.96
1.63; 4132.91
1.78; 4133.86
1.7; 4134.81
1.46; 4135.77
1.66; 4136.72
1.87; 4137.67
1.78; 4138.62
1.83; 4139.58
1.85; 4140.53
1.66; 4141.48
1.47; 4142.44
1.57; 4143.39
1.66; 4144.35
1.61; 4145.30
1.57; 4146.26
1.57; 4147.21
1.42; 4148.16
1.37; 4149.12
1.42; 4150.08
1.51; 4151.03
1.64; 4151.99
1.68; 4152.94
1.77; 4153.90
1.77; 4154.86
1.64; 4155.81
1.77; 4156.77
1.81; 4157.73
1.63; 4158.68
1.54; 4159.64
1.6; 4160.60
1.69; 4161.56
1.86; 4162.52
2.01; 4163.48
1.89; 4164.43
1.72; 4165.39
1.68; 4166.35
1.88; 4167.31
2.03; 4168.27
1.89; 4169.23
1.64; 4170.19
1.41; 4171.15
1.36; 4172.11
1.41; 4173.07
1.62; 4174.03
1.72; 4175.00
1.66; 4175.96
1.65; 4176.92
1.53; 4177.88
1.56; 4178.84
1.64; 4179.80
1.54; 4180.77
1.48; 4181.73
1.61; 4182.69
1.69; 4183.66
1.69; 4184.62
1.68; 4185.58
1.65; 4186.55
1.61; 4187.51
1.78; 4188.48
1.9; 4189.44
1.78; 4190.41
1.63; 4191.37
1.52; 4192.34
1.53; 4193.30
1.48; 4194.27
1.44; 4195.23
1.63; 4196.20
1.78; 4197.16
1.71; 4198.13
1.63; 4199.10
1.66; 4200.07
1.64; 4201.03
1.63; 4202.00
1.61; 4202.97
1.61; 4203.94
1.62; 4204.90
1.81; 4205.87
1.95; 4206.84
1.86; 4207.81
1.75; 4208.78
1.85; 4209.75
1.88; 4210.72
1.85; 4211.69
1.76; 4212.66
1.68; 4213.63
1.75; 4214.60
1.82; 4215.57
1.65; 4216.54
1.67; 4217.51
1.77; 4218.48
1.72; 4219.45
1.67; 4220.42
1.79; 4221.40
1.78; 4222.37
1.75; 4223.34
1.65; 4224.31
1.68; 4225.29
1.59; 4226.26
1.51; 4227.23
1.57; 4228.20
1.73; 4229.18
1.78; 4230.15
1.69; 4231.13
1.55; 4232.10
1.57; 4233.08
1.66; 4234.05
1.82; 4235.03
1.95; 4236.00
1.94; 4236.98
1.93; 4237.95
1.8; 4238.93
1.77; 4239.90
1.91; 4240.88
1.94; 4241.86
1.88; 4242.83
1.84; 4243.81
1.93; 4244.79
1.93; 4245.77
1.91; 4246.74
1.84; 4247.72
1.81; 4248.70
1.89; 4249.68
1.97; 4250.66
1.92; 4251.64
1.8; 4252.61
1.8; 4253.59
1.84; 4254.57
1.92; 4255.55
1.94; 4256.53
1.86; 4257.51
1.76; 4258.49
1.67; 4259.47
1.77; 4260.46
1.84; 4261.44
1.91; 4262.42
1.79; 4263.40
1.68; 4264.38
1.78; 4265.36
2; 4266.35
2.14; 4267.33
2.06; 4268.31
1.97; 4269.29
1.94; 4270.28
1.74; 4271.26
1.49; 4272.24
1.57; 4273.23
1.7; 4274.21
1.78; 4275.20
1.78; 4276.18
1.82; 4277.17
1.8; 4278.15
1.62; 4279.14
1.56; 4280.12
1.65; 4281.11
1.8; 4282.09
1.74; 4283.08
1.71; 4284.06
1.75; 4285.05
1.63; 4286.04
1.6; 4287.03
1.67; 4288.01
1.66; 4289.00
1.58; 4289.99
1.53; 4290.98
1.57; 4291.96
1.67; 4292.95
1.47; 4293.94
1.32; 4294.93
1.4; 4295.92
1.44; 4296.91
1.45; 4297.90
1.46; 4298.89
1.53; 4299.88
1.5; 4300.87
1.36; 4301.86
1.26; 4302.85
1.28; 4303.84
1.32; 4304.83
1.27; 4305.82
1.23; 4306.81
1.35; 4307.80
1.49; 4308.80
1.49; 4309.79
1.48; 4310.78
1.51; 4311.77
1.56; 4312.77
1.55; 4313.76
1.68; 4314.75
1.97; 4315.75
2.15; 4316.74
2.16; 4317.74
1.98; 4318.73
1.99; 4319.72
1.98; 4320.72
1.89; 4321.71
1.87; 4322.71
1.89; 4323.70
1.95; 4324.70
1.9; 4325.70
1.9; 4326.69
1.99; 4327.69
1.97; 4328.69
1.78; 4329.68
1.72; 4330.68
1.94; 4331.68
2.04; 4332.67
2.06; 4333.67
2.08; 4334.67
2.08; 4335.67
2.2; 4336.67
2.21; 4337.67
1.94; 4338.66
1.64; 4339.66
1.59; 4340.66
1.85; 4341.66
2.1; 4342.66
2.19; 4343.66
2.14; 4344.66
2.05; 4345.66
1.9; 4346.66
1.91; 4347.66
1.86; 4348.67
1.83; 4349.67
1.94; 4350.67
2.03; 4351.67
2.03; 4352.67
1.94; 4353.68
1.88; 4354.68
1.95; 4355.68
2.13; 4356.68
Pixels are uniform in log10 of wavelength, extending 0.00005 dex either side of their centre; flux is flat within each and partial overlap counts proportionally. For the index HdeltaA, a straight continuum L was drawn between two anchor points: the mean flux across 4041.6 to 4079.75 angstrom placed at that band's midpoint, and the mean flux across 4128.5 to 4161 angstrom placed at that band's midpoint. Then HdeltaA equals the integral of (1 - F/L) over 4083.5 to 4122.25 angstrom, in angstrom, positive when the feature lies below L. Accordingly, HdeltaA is -1.56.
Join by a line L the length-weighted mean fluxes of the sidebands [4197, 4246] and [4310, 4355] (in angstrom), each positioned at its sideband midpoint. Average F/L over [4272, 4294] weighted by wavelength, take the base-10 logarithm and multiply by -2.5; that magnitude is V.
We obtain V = 0.11 mag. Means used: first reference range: 1.75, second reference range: 1.92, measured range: 1.66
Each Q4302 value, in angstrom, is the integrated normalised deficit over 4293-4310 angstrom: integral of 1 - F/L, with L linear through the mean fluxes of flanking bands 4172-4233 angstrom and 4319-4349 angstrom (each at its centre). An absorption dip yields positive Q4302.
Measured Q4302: 4.4 angstrom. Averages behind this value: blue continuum 1.67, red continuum 1.95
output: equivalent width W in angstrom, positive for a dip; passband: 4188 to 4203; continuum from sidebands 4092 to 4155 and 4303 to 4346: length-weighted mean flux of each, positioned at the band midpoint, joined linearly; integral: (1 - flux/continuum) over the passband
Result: 0.5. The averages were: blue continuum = 1.64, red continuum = 1.82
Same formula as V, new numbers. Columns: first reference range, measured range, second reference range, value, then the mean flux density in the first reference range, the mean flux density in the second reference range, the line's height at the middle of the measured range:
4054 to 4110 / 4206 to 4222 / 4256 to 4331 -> -0.055 mag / 1.68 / 1.7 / 1.69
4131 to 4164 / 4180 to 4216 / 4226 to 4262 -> 0.031 mag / 1.66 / 1.81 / 1.74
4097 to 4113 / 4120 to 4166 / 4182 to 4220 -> 0.017 mag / 1.66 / 1.7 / 1.68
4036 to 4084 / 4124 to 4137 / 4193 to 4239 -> 0.036 mag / 1.65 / 1.71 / 1.68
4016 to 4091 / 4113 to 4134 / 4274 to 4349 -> 0.057 mag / 1.69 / 1.74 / 1.7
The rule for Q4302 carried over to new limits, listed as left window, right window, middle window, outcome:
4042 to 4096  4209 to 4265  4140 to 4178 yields 1.8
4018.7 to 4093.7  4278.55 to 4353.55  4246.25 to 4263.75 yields -1.2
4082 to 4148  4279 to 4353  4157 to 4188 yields 0.5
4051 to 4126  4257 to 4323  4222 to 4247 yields -1.5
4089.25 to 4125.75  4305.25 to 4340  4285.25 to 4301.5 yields 2.4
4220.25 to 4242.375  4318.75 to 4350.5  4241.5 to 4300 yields 2.3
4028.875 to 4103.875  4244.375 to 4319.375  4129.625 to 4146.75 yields 0.2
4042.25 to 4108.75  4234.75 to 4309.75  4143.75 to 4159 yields 0.6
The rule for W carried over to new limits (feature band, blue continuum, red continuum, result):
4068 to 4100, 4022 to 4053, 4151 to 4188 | -0.4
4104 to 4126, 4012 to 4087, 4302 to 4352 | 1.1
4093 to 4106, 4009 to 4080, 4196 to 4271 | 0.5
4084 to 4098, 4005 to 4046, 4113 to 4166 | -0.8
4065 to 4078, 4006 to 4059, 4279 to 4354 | 1.1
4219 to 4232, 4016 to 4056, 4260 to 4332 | 0.1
